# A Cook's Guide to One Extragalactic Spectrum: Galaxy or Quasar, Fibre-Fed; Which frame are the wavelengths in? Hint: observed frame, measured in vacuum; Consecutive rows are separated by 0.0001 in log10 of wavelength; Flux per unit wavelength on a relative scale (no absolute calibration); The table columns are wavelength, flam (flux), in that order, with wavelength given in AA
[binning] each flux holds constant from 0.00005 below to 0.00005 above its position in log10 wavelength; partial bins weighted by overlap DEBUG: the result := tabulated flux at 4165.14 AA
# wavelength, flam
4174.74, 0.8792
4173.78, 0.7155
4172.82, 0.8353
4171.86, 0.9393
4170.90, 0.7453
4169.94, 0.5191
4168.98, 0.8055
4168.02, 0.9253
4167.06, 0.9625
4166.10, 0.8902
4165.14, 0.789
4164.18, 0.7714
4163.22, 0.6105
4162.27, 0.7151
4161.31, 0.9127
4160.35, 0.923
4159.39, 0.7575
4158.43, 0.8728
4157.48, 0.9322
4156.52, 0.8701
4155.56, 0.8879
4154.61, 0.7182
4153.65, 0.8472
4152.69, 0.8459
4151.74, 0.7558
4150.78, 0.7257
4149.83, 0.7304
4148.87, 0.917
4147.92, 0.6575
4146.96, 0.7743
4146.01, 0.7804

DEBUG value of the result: 0.789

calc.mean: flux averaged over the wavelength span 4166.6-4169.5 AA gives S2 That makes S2 0.892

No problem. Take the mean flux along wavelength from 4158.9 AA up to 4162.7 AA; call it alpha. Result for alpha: 0.827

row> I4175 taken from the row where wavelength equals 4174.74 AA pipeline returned 0.8792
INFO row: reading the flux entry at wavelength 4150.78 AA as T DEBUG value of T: 0.7257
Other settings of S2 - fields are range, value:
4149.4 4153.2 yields 0.766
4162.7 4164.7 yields 0.696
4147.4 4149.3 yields 0.784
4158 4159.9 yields 0.813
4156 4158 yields 0.901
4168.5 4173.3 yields 0.769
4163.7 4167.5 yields 0.851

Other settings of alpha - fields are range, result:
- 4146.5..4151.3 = 0.76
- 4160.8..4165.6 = 0.761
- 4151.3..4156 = 0.812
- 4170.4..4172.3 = 0.837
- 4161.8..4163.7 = 0.665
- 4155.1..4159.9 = 0.864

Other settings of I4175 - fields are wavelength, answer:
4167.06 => 0.9625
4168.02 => 0.9253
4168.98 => 0.8055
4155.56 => 0.8879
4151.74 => 0.7558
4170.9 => 0.7453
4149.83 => 0.7304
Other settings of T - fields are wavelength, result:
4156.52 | 0.8701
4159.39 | 0.7575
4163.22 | 0.6105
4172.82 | 0.8353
